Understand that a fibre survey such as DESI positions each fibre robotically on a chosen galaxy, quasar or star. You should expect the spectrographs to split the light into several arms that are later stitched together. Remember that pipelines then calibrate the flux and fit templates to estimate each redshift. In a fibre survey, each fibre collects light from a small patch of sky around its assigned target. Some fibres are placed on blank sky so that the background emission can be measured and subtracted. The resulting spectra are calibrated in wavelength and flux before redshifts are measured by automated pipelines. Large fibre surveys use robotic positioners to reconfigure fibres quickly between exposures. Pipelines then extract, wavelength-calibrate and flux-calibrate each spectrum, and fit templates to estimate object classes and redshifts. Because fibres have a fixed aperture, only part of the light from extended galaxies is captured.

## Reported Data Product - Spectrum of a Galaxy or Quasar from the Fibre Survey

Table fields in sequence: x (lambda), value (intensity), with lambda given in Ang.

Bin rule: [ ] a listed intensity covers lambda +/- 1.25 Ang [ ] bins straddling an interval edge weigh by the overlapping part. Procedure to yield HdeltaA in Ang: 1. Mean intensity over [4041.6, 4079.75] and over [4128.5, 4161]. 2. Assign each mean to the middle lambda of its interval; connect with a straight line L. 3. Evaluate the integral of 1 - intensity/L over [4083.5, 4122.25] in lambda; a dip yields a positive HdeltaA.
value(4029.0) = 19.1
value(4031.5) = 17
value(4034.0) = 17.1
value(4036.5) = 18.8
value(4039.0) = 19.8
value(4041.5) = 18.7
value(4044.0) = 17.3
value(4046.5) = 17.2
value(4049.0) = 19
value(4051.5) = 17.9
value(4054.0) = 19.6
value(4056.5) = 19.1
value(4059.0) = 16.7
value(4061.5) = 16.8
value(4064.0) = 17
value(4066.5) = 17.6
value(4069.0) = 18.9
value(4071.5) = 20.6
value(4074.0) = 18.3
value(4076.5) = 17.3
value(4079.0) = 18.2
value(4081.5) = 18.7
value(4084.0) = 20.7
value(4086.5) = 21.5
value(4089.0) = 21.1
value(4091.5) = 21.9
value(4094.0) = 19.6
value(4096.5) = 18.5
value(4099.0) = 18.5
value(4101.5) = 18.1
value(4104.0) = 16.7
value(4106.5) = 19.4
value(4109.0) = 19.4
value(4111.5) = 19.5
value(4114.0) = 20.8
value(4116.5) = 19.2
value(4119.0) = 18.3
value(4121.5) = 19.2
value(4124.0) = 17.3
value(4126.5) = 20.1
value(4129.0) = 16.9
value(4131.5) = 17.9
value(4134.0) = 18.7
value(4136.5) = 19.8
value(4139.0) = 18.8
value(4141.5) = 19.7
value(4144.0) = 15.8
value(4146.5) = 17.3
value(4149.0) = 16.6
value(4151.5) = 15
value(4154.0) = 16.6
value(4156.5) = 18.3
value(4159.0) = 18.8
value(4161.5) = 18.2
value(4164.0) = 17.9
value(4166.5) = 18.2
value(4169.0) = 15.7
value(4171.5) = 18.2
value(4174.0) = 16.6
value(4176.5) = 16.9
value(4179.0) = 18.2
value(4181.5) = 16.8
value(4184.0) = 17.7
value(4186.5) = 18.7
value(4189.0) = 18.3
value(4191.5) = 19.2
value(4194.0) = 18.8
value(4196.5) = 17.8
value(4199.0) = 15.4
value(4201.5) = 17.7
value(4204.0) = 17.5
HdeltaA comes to -3.4 Ang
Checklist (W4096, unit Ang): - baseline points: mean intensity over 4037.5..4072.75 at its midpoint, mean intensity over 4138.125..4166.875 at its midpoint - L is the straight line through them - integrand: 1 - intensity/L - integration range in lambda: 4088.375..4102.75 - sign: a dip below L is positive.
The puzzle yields -1.2 Ang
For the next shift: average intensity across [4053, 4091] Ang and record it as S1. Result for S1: 18.9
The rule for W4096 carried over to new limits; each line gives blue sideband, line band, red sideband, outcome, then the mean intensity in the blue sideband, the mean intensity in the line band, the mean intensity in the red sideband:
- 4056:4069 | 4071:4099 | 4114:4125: -2.5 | 17.5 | 19.6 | 18.8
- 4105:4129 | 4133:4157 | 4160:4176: 0.8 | 19.1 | 17.6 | 17.5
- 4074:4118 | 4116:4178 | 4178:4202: 2.4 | 19.3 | 17.8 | 17.9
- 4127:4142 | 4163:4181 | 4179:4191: 0.8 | 18.7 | 17.4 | 18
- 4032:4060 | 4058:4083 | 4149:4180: 0.0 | 18.3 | 18.1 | 17.3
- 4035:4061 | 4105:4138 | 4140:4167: -2.2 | 18.4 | 18.9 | 17.5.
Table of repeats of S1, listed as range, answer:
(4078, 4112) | 19.4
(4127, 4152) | 17.8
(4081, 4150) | 18.9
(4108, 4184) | 18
